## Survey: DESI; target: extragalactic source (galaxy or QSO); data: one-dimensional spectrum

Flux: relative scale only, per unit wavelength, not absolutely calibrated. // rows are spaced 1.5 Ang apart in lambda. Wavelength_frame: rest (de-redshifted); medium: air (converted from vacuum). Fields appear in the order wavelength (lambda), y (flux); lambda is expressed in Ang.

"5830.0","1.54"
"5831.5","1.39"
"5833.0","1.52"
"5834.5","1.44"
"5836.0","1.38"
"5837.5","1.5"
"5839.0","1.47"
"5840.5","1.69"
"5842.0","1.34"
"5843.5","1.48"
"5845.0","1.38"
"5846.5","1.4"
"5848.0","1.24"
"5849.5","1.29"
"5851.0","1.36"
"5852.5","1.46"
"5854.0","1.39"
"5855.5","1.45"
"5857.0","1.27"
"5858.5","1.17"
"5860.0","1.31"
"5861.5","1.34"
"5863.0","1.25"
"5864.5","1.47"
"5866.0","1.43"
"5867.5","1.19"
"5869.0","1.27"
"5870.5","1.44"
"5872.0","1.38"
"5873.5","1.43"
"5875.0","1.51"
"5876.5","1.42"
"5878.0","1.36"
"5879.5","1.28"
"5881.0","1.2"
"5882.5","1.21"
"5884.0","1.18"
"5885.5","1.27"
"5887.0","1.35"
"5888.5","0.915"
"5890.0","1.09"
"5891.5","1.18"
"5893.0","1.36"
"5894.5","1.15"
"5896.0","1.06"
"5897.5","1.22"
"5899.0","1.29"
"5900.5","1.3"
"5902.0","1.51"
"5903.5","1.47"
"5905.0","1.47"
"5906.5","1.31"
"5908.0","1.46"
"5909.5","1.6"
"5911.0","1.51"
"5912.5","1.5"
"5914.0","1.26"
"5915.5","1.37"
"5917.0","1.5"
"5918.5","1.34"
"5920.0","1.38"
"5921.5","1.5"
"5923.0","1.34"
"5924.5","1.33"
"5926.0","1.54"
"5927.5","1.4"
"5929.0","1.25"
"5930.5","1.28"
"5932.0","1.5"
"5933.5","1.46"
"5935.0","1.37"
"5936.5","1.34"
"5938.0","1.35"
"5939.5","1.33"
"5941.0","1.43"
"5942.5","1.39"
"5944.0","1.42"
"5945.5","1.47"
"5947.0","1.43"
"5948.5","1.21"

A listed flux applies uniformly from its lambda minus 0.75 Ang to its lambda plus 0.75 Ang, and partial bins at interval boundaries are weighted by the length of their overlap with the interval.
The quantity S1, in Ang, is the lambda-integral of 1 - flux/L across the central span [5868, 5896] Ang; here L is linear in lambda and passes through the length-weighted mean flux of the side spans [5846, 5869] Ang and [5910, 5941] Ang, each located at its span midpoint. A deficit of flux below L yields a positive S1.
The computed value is 1.7 Ang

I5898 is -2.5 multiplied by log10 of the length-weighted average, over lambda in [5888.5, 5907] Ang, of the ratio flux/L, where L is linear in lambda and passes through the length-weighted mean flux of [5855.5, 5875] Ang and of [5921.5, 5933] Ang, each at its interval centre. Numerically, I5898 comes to 0.08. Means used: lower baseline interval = 1.34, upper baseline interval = 1.39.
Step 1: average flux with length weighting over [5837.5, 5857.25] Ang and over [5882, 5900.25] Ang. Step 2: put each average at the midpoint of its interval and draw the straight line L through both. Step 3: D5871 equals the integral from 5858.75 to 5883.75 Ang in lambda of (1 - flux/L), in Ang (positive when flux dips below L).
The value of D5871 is -0.9 Ang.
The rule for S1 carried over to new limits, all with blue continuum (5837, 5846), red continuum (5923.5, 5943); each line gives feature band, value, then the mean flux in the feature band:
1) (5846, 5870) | 2.08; 1.33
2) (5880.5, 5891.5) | 1.97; 1.17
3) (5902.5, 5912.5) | -0.47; 1.47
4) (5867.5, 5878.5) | 0.41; 1.39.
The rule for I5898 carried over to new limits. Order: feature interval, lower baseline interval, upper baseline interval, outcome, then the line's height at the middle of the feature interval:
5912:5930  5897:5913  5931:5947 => 0.02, 1.42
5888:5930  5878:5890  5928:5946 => -0.05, 1.29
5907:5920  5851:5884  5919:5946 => -0.05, 1.38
